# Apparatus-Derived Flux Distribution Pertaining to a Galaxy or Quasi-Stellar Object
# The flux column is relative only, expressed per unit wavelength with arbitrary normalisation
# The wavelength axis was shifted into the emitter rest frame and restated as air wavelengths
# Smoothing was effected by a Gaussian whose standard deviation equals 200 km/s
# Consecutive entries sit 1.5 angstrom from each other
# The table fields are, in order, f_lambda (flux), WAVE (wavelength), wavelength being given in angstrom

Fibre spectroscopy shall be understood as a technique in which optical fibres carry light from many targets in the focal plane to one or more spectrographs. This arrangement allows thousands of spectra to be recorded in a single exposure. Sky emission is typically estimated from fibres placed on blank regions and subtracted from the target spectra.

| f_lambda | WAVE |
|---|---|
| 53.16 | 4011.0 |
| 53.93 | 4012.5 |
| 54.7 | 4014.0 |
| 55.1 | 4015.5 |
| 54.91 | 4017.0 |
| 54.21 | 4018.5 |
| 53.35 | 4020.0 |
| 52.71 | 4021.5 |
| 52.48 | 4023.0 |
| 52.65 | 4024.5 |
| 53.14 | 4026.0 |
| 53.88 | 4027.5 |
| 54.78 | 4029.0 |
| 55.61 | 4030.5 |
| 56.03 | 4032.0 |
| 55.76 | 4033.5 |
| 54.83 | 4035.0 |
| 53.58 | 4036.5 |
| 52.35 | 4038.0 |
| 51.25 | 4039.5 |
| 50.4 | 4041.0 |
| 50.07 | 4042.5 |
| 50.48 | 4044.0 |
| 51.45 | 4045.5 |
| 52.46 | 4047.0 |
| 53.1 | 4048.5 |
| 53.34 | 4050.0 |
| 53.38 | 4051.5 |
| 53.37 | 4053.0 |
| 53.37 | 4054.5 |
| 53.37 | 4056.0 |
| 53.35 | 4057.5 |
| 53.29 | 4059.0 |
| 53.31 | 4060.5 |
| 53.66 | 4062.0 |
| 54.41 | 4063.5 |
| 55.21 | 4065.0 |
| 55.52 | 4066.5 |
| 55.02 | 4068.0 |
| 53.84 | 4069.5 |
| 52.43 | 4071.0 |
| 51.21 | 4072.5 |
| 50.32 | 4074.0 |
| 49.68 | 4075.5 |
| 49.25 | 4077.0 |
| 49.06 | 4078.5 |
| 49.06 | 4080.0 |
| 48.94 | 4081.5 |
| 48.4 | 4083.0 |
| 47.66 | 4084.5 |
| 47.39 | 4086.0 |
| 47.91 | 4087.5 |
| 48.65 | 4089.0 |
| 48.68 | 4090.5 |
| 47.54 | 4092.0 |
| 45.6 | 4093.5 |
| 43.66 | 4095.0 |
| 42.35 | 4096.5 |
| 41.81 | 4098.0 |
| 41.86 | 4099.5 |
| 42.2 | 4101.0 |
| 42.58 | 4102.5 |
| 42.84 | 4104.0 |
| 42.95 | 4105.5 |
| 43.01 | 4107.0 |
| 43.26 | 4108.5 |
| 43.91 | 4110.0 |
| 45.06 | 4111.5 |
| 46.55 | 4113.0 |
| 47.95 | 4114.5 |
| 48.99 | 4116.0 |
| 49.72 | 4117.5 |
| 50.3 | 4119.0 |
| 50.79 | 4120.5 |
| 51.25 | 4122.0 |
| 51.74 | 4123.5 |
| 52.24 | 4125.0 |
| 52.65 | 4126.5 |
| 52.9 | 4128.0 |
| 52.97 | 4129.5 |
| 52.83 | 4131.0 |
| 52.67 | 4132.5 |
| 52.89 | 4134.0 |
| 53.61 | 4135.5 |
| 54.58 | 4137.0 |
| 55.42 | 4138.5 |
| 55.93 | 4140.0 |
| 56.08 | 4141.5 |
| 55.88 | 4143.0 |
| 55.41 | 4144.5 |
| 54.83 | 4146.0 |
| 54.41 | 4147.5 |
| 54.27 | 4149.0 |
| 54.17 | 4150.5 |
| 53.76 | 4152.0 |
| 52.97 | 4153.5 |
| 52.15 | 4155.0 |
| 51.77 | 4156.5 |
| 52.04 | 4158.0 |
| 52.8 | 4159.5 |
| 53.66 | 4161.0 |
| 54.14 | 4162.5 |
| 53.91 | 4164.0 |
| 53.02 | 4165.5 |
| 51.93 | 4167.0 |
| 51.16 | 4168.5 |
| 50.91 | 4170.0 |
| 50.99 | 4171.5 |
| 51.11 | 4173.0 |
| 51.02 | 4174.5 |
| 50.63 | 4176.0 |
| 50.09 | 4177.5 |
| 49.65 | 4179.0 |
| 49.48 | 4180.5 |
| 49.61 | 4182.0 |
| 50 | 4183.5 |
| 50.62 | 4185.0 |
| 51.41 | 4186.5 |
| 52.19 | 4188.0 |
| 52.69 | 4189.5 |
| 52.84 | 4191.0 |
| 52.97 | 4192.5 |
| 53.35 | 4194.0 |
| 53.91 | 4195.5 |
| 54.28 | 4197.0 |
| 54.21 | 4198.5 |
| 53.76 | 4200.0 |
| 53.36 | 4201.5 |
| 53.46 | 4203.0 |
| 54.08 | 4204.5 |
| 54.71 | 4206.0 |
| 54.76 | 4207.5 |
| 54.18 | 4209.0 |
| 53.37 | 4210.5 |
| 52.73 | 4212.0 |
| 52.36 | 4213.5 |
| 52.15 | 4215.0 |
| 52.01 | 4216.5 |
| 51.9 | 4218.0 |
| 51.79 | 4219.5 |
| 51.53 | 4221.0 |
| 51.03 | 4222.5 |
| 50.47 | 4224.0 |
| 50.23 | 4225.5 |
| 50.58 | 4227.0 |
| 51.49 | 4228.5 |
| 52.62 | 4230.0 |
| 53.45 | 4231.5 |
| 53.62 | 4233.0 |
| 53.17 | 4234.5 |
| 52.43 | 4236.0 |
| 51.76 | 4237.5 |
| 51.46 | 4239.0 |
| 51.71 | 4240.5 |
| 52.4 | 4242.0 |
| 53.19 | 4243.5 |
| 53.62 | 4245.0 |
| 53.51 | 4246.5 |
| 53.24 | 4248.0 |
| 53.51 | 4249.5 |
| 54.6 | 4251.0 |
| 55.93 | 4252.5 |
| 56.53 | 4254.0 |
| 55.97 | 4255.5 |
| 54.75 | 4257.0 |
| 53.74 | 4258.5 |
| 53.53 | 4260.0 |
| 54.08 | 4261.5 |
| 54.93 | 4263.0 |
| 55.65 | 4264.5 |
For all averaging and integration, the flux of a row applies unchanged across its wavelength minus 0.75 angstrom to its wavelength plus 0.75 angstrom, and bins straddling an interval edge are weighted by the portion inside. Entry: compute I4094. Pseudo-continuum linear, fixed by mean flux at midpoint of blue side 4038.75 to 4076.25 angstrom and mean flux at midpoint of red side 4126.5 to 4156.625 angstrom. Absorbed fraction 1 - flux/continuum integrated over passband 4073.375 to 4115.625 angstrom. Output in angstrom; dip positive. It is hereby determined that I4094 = 5.7 angstrom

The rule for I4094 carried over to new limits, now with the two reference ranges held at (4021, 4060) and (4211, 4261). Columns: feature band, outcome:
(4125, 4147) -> -0.5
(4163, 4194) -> 0.9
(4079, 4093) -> 1.3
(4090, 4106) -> 2.8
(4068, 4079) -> 0.4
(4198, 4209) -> -0.2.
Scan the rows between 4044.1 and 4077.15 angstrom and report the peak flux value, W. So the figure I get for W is 55.52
